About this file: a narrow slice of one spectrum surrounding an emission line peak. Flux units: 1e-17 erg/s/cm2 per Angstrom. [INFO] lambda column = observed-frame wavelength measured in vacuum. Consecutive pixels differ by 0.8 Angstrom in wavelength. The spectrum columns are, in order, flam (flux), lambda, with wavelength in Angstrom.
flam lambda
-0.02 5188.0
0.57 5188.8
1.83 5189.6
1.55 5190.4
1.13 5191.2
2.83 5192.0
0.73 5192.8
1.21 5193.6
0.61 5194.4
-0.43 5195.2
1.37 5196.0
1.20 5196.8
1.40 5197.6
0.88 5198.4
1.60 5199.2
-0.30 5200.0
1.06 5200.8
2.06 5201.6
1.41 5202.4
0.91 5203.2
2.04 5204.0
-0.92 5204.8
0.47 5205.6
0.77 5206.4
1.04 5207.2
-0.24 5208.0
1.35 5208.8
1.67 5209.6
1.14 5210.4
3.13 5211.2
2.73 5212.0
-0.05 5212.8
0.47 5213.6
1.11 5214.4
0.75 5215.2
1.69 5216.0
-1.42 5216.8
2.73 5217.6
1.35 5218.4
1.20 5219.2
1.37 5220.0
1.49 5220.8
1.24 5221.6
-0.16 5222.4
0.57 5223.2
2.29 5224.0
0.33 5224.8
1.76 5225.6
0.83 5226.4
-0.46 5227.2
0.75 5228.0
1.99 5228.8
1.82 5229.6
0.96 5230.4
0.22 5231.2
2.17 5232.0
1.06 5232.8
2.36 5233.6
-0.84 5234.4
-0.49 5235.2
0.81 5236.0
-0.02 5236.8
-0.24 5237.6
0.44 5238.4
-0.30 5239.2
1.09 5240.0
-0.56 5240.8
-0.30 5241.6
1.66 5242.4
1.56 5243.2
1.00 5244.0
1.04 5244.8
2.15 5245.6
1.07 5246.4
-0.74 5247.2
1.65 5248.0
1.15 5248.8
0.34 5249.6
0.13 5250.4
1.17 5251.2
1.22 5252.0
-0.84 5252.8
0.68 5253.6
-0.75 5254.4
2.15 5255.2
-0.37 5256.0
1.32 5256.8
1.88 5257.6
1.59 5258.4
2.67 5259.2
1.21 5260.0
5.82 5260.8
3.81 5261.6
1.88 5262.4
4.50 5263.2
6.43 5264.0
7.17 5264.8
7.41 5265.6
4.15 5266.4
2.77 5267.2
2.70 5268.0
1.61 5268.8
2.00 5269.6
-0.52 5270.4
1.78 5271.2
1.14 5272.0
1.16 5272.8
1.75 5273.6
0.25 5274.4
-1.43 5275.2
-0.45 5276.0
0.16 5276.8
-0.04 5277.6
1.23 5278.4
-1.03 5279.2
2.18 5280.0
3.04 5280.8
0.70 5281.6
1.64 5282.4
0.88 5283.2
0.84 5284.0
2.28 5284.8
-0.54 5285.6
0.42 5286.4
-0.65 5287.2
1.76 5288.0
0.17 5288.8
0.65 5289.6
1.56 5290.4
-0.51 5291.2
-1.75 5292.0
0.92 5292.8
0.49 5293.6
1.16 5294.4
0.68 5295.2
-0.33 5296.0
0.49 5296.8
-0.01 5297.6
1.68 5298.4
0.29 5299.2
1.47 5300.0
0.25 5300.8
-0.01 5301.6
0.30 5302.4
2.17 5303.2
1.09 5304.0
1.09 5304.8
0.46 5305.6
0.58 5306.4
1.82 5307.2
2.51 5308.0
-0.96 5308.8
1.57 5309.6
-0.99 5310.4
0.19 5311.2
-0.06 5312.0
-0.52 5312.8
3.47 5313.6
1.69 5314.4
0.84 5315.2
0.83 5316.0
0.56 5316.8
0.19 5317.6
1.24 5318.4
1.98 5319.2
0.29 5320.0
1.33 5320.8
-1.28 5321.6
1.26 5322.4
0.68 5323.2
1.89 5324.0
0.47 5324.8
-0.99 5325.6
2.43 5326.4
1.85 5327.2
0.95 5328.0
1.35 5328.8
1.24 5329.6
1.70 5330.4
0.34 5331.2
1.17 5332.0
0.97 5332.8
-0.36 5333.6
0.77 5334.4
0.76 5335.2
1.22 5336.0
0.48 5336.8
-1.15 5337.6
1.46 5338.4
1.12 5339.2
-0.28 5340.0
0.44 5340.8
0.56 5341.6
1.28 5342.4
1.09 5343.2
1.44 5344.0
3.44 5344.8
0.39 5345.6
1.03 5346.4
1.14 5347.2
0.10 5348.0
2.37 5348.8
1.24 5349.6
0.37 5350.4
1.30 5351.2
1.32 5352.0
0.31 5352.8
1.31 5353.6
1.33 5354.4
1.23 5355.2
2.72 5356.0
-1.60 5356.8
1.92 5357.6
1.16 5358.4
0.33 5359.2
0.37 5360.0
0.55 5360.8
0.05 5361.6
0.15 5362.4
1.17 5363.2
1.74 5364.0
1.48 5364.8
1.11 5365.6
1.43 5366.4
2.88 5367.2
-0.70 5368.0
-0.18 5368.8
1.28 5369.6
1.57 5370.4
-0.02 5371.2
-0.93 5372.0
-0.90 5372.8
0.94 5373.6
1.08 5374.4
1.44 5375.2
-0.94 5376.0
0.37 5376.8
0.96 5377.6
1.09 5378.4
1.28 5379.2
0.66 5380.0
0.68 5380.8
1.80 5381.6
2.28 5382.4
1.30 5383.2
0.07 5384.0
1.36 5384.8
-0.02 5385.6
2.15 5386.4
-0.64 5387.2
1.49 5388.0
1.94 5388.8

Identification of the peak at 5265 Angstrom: [O II]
